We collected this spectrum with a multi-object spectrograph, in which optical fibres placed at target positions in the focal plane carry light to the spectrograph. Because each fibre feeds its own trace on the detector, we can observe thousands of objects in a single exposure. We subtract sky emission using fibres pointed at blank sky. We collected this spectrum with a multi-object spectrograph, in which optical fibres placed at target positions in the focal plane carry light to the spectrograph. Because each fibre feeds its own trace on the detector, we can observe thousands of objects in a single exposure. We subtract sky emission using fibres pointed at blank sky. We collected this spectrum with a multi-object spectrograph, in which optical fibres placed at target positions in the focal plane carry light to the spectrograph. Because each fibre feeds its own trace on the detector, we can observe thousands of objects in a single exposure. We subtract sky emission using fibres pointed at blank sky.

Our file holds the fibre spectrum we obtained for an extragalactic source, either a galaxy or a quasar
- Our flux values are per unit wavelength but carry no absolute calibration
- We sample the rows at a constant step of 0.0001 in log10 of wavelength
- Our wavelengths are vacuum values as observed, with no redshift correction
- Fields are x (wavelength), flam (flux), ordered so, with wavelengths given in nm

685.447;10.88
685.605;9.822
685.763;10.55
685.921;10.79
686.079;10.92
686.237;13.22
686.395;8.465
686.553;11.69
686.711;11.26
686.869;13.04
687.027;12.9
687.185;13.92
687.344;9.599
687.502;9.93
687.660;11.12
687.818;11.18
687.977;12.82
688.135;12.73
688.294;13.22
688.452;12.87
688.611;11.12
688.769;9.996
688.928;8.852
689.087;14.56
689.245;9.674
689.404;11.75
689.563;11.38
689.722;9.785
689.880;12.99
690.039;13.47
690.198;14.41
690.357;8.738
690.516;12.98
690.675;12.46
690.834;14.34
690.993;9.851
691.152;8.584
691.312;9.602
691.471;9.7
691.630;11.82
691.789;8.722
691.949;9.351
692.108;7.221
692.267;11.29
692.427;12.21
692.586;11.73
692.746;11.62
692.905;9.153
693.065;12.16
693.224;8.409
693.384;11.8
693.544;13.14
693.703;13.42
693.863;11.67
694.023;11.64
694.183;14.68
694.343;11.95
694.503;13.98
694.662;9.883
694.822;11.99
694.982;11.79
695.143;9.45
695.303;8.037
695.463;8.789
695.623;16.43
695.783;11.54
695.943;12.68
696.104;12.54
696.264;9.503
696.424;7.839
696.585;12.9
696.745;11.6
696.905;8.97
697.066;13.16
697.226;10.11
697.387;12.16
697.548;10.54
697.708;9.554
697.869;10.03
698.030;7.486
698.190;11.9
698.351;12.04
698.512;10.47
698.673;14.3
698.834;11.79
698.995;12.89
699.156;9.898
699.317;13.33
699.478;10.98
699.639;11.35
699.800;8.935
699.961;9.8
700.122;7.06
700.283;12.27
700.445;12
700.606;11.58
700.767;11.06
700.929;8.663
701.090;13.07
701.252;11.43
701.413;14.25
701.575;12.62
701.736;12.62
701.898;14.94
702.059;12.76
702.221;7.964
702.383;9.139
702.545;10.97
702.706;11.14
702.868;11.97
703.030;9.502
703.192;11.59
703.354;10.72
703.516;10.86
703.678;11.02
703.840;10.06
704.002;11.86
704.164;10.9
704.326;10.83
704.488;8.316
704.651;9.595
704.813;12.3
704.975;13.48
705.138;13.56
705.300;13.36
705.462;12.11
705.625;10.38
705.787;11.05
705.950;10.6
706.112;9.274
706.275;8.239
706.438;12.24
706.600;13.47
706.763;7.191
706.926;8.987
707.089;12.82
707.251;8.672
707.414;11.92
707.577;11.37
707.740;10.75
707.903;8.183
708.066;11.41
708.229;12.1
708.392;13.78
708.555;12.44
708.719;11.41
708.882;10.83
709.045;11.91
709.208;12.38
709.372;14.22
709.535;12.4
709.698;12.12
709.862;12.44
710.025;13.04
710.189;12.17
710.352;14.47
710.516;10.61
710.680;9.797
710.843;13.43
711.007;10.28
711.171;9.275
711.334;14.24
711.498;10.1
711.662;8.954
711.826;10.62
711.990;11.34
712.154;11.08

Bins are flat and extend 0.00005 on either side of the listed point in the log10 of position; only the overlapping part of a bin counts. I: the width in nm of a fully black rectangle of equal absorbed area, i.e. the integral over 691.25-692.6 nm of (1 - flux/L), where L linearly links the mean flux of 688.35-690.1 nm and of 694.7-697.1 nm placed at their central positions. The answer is 0.145 nm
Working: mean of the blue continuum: 11.5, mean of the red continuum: 11.1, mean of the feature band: 10.1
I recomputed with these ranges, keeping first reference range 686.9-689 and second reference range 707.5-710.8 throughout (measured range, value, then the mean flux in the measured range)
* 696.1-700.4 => 0.33 nm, 10.8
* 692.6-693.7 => 0.04 nm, 11.3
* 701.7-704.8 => 0.25 nm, 10.9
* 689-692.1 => 0.12 nm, 11.2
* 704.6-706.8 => 0.10 nm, 11.3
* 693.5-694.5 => -0.10 nm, 12.8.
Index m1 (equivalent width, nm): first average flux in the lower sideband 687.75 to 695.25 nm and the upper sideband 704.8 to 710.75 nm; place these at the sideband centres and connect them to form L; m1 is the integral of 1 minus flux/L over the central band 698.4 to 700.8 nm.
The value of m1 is 0.06 nm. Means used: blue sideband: 11.4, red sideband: 11.5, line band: 11.2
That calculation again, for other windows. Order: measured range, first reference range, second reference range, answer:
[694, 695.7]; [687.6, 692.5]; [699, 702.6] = -0.07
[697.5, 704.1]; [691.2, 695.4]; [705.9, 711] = 0.04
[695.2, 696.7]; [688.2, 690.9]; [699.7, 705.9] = 0.06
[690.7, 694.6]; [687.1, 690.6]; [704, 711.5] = 0.15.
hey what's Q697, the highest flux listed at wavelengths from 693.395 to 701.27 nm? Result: 16.43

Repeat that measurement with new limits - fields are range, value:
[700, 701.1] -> 13.07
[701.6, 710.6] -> 14.94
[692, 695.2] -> 14.68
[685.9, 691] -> 14.56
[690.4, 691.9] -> 14.34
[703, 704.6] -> 11.86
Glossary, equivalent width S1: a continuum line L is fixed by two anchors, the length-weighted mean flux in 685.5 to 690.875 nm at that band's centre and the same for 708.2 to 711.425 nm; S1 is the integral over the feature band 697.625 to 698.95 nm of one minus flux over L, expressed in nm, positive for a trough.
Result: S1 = 0.10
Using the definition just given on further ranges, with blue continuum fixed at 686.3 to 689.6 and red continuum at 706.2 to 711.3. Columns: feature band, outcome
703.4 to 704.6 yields 0.099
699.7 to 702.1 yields -0.005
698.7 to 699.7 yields -0.031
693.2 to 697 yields 0.006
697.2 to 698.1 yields 0.117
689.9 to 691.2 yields -0.051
